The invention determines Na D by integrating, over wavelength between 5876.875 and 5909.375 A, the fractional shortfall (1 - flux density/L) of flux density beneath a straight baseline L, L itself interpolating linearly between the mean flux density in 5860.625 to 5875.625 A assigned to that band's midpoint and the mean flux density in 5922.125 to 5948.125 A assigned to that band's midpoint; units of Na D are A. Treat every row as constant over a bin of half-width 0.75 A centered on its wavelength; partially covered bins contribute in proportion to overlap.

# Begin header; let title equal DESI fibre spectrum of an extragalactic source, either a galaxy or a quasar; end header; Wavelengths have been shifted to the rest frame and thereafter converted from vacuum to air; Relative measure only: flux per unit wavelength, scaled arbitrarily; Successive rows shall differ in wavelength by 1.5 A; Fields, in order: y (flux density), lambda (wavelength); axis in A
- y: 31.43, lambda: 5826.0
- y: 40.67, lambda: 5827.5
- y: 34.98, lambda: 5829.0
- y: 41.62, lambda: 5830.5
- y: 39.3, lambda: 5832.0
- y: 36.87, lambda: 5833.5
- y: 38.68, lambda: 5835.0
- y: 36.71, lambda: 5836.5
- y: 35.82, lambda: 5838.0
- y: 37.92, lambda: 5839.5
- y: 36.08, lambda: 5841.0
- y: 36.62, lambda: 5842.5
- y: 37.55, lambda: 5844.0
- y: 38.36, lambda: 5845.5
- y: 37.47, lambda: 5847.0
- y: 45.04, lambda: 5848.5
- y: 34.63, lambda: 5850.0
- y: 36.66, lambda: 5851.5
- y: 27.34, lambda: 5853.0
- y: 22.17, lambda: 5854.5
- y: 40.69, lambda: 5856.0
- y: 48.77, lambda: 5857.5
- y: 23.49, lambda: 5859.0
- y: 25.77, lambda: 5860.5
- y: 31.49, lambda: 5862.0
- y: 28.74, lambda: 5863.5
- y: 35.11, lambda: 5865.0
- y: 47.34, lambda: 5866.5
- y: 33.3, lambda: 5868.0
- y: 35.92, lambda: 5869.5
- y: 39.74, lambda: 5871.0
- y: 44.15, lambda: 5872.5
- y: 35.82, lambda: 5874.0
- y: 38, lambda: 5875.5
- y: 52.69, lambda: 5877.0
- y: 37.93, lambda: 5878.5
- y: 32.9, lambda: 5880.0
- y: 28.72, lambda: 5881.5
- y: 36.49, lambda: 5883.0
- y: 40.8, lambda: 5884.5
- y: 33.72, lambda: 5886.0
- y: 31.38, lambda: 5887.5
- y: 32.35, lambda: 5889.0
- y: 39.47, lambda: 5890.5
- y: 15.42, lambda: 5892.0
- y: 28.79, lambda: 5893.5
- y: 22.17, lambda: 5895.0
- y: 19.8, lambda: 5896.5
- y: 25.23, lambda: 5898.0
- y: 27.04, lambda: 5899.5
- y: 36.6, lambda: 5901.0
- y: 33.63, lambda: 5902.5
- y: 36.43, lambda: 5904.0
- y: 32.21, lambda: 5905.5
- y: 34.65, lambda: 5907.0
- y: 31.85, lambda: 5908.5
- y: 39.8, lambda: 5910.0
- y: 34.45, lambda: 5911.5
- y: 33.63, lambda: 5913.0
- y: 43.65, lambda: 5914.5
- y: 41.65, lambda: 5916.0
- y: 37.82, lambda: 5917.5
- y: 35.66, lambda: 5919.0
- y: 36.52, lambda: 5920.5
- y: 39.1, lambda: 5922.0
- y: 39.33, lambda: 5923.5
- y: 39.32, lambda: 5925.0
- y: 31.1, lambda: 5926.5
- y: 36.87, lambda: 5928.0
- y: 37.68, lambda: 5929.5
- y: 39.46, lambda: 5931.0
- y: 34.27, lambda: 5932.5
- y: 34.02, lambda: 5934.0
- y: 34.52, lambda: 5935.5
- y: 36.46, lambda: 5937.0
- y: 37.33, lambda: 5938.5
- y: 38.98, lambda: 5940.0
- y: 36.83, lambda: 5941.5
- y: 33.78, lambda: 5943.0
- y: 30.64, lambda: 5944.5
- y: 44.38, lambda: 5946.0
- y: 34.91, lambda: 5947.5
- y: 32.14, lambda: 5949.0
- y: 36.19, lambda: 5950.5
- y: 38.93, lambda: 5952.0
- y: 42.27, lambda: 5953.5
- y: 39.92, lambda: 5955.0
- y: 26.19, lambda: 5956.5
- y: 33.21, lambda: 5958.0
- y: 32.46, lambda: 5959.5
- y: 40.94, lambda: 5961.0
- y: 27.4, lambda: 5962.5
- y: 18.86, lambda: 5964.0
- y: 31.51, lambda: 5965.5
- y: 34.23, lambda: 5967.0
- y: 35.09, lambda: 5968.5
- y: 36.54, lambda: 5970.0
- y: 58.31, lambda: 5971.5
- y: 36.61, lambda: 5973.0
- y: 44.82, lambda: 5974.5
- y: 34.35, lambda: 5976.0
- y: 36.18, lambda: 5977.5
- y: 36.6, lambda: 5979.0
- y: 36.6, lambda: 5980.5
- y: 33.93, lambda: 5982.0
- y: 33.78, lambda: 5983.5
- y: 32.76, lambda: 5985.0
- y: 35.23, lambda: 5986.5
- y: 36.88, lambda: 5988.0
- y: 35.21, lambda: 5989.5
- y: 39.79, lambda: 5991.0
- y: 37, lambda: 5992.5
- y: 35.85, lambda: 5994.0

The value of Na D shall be 4.1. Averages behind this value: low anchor 36.5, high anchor 36.5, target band 31.9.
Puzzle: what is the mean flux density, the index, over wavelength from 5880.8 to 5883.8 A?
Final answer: 32.8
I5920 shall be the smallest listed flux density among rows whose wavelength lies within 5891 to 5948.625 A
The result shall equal 15.42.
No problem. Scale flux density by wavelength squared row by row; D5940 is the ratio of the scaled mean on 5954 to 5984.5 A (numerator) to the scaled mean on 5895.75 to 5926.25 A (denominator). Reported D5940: 1.04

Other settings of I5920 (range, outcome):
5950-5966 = 18.86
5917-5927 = 31.1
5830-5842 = 35.82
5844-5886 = 22.17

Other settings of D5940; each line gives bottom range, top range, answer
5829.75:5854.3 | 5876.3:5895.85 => 0.91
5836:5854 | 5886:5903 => 0.79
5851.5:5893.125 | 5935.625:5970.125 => 1.03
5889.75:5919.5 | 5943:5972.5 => 1.11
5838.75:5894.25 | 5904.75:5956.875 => 1.06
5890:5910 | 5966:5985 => 1.30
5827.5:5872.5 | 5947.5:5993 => 1.03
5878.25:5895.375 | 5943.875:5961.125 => 1.16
